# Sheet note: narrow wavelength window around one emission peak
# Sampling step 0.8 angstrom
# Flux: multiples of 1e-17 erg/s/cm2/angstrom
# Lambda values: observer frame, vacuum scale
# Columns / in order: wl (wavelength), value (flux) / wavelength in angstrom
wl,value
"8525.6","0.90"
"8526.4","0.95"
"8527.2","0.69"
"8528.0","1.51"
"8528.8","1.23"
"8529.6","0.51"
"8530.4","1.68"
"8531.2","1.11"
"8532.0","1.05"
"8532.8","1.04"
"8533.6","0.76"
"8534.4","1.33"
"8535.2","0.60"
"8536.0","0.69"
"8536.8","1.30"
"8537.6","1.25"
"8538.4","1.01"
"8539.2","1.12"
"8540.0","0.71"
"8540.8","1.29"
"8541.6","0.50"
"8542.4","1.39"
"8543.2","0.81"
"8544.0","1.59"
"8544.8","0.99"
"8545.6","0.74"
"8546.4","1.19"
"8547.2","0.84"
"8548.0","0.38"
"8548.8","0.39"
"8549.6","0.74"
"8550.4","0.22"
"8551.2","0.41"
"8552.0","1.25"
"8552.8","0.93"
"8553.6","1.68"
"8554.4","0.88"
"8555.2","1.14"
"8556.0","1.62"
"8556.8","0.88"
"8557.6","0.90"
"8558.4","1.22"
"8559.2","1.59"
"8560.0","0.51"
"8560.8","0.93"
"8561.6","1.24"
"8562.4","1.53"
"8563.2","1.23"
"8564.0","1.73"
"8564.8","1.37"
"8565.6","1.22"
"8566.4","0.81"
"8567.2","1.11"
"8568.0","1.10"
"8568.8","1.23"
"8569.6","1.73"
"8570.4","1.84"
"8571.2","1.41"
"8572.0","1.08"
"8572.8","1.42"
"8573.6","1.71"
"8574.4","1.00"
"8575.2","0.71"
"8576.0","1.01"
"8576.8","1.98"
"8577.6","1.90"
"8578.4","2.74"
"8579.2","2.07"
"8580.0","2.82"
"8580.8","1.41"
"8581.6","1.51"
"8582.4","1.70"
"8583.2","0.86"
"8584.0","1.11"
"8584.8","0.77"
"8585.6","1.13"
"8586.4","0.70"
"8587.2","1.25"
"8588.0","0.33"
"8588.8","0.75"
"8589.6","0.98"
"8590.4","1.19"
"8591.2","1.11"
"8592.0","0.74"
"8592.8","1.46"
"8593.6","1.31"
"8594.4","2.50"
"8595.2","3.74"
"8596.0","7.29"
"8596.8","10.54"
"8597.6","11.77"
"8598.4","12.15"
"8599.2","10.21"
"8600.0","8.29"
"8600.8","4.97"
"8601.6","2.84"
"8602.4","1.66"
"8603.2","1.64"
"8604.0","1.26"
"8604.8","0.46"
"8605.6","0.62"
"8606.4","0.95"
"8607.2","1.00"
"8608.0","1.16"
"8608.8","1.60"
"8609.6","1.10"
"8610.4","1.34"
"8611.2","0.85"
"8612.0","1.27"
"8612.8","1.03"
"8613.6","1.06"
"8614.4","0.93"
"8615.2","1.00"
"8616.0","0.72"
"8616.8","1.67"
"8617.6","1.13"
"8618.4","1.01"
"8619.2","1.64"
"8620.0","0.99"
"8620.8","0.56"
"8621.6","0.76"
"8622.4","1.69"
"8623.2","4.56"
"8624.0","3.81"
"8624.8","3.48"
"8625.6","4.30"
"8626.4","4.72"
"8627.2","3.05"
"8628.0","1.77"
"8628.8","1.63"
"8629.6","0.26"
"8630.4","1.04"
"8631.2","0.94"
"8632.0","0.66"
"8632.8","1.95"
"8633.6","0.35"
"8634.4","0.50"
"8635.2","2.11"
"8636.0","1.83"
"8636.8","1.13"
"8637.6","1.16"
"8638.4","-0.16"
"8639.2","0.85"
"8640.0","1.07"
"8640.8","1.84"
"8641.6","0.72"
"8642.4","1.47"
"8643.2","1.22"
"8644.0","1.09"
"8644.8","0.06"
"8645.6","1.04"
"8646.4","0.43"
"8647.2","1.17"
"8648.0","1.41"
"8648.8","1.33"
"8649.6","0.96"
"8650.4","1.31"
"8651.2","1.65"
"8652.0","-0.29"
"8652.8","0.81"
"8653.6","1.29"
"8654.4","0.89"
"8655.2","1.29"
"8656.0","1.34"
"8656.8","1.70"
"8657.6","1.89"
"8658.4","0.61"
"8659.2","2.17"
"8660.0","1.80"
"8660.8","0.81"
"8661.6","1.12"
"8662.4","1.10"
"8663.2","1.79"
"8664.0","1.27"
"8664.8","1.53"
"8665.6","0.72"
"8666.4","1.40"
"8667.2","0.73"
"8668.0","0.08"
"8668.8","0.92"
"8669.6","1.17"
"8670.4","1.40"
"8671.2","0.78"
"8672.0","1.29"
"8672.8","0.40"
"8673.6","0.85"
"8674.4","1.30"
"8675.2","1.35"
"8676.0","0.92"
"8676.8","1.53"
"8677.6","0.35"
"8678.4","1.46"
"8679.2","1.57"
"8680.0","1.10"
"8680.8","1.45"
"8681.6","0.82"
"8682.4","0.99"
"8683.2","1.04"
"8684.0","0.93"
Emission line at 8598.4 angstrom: H-alpha 6563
